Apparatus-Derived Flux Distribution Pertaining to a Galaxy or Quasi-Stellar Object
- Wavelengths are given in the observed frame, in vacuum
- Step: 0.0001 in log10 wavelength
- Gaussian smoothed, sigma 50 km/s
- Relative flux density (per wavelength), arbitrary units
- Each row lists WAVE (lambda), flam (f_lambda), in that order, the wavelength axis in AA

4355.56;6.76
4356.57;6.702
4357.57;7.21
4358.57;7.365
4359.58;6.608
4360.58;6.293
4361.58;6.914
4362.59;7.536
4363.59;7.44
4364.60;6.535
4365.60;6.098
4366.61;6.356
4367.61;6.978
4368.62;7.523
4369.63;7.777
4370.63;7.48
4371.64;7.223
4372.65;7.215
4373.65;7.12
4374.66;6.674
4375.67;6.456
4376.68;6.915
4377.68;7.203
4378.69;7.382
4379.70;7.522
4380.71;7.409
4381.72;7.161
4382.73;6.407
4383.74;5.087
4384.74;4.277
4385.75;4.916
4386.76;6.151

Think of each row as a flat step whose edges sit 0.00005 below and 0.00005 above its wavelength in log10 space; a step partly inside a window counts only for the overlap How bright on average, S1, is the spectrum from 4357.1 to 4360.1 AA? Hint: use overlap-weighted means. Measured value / 7.06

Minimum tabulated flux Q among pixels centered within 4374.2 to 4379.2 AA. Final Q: 6.456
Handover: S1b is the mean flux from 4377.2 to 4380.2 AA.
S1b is 7.36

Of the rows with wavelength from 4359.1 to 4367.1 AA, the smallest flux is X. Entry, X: 6.098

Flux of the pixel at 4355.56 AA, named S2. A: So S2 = 6.76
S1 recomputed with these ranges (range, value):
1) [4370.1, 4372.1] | 7.37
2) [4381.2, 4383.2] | 6.79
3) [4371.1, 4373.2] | 7.22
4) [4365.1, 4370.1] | 6.93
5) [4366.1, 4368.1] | 6.67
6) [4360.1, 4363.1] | 6.93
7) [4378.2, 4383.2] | 7.17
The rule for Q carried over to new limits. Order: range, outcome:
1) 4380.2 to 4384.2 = 5.087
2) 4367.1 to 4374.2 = 6.978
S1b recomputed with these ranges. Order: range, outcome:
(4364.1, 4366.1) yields 6.33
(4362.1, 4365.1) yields 7.17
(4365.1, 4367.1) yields 6.22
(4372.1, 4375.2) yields 7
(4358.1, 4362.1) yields 6.79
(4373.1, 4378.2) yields 6.89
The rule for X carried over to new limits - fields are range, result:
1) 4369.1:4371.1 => 7.48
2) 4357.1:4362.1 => 6.293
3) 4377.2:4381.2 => 7.203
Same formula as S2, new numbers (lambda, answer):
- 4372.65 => 7.215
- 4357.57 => 7.21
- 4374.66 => 6.674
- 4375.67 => 6.456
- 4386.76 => 6.151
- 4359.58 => 6.608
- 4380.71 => 7.409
